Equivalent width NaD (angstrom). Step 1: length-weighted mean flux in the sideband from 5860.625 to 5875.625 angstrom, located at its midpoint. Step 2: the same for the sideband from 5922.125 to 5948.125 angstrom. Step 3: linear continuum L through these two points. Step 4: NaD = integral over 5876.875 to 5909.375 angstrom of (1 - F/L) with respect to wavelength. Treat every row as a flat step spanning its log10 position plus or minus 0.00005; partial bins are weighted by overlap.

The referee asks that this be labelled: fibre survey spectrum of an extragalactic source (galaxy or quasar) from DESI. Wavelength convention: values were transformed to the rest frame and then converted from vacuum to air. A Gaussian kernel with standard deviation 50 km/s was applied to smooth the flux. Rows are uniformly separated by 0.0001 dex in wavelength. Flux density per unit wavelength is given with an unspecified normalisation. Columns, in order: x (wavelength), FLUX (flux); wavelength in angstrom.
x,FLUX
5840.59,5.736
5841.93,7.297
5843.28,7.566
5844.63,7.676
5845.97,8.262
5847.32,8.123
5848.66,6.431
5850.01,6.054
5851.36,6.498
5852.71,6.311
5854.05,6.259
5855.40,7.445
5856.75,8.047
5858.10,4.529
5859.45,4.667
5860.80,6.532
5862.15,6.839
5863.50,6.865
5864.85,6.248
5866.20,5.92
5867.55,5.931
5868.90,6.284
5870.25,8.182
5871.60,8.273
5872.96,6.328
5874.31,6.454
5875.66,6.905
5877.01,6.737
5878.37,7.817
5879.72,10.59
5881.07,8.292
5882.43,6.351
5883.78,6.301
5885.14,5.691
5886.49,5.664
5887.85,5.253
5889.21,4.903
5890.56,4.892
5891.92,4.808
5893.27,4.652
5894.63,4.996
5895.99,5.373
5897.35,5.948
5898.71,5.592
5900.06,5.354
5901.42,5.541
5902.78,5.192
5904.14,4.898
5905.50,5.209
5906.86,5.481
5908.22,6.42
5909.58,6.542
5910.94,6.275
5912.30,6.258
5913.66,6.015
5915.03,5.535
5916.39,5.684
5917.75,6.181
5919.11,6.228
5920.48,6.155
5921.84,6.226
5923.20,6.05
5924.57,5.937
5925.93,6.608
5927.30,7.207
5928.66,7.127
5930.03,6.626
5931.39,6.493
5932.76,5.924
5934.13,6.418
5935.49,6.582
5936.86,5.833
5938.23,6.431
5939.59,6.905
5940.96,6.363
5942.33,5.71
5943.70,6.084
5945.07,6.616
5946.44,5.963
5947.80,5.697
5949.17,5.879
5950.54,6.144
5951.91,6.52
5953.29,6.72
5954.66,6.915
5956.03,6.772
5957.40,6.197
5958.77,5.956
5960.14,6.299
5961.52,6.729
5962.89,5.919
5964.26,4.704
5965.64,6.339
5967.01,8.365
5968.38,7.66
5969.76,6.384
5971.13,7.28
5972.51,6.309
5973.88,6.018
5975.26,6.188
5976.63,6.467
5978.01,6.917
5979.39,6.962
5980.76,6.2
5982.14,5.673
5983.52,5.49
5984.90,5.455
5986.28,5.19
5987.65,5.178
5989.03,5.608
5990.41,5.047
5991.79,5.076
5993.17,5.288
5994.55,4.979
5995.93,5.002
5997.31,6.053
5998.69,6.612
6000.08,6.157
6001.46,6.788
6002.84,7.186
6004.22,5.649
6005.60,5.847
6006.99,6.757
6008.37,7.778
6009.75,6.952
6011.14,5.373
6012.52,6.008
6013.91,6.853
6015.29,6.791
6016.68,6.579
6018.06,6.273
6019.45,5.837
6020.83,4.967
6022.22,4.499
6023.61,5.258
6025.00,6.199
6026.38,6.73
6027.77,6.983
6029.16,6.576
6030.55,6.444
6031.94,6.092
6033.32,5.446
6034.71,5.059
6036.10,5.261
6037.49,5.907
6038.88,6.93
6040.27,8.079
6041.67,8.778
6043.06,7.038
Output 3.4 angstrom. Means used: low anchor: 6.73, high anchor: 6.35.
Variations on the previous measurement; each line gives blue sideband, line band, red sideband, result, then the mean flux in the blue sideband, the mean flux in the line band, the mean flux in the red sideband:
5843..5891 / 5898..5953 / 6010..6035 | 2.9 angstrom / 6.7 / 6.1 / 6.03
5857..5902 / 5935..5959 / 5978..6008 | -1.2 angstrom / 6.22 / 6.3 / 5.87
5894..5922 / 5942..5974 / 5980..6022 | -2.9 angstrom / 5.76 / 6.4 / 5.94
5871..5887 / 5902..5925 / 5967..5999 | 2.9 angstrom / 7.13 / 5.9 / 6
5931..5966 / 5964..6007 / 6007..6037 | 0.5 angstrom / 6.23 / 6.09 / 6.11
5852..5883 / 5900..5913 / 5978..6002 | 1.5 angstrom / 6.86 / 5.74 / 5.72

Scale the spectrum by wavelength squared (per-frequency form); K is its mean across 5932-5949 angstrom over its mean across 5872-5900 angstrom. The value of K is 1.0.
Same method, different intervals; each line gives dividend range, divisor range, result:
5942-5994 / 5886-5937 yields 1.07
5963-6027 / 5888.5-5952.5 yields 1.05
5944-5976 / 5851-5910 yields 1.06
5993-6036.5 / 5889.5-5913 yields 1.15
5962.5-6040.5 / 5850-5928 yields 1.03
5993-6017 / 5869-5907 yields 1.06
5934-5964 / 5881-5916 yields 1.14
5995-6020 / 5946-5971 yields 1.00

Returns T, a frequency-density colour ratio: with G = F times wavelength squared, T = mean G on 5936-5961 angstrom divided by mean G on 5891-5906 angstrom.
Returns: 1.22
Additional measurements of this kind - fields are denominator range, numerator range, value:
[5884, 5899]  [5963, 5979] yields 1.28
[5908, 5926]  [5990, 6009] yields 1.01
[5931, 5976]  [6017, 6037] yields 0.94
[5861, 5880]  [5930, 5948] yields 0.91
